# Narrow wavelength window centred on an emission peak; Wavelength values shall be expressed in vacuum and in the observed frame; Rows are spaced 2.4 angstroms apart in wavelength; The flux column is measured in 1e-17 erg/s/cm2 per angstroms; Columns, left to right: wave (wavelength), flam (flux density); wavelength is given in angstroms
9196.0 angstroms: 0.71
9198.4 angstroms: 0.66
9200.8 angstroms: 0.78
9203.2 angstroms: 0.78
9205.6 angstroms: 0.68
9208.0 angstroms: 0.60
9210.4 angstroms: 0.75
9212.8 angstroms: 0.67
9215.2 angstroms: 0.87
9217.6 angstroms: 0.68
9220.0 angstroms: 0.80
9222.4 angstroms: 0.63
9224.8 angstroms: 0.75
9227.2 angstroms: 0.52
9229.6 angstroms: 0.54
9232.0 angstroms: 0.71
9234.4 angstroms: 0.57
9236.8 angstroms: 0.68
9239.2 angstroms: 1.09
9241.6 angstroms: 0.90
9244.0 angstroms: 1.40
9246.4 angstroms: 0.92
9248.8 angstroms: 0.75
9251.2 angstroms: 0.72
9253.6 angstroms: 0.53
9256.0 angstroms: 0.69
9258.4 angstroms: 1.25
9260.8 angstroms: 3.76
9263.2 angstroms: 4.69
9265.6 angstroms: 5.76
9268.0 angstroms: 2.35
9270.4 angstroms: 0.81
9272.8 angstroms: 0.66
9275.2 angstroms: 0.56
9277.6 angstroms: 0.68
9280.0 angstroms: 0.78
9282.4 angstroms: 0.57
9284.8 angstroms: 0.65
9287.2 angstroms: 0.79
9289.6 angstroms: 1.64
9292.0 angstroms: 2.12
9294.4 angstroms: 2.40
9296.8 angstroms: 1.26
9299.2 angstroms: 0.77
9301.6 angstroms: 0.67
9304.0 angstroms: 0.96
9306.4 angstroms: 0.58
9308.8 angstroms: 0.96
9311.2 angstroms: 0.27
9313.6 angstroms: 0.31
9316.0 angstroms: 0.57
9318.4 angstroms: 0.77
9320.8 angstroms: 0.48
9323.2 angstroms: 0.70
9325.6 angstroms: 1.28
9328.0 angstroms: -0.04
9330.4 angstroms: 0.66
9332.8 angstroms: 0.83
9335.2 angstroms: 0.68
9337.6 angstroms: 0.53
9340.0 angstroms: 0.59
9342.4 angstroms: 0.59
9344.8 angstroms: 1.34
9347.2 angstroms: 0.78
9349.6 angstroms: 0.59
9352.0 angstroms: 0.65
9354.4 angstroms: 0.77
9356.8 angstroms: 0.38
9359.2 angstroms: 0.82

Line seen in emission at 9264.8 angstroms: Halpha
